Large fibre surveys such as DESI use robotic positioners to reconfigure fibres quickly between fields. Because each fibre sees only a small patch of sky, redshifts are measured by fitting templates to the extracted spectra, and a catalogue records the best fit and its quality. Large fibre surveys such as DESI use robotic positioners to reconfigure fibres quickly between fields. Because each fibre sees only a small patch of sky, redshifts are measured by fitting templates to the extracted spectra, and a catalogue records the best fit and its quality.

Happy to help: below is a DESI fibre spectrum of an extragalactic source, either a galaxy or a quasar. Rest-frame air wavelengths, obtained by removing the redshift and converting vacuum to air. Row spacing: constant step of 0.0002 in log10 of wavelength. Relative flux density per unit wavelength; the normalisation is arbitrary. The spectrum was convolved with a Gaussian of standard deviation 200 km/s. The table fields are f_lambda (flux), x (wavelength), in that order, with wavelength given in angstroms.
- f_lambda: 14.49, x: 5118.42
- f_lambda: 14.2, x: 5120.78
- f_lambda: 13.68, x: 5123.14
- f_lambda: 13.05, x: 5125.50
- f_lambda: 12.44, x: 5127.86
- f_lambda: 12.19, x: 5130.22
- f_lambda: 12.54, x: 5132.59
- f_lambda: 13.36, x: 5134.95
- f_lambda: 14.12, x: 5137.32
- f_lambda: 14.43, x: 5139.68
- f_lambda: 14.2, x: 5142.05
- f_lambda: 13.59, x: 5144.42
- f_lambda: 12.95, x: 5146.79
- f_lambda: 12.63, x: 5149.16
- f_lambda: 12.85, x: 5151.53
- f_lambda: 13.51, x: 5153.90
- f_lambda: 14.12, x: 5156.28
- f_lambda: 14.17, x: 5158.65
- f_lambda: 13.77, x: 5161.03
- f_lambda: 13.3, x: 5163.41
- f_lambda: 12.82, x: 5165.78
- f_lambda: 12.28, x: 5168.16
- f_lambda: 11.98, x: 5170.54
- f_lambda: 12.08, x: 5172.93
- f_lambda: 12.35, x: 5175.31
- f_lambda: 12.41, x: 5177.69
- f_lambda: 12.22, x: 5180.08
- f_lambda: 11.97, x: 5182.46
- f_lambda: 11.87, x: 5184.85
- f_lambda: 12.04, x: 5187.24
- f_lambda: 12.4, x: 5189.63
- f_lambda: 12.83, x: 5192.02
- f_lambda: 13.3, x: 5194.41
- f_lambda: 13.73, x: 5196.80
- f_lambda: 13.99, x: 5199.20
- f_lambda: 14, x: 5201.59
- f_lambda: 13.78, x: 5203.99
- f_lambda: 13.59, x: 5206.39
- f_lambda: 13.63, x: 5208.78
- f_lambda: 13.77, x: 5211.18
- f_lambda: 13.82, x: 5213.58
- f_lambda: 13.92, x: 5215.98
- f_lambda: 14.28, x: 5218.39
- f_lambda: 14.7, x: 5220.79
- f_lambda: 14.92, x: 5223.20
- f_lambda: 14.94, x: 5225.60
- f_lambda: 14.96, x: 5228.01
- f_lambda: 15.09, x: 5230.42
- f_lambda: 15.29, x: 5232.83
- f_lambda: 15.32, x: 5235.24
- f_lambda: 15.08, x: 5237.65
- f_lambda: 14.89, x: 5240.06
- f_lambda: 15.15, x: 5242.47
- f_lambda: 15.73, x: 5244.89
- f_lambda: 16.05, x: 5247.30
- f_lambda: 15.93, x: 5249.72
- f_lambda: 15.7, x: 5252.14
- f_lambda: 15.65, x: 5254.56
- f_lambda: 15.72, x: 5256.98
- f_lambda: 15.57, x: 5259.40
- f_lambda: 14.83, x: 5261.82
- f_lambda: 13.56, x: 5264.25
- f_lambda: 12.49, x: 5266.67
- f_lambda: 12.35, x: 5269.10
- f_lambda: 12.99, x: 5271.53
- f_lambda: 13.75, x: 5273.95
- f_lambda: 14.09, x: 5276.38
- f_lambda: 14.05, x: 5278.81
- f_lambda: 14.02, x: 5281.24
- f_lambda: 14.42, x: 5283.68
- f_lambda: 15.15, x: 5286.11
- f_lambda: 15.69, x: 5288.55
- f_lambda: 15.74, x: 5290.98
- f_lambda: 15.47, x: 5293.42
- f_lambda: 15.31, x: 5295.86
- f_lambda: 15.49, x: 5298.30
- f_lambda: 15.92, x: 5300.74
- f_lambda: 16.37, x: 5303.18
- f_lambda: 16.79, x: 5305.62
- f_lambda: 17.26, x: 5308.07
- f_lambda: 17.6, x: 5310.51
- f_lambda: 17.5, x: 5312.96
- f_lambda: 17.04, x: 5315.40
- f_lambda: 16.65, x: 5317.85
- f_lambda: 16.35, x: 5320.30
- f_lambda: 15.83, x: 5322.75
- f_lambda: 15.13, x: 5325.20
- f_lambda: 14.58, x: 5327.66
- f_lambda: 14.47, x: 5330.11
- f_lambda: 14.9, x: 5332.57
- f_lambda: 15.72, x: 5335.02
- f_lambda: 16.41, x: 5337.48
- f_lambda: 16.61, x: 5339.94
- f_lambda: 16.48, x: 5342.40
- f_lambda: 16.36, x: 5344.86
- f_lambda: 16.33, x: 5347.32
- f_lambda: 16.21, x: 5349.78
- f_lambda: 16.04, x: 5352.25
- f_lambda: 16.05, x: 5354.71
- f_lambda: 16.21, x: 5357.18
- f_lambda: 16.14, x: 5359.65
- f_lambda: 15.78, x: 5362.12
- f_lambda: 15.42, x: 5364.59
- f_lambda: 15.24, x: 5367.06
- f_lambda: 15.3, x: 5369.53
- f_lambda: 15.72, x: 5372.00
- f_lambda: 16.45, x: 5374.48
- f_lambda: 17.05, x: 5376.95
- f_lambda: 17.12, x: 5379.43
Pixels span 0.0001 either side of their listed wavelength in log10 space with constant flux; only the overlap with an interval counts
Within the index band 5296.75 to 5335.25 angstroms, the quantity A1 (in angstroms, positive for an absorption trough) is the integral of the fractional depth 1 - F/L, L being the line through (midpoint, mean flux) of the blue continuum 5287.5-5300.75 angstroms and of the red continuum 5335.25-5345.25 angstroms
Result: -0.4 angstroms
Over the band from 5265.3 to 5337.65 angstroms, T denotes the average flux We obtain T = 15.3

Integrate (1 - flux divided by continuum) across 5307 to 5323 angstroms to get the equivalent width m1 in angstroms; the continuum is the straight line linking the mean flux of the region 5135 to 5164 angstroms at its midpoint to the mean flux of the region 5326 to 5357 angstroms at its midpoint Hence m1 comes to -1.5 angstroms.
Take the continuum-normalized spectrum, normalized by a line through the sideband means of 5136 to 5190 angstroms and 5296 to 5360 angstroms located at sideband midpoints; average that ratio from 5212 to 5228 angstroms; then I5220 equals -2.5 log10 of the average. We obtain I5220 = -0.03 mag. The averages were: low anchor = 13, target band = 14.5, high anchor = 16.2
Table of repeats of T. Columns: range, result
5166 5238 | 13.5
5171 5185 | 12.2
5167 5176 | 12.2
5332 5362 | 16.1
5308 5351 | 16.2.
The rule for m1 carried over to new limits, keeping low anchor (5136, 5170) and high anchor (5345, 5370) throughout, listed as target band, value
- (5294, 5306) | -0.5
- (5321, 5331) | 0.3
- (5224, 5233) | -0.4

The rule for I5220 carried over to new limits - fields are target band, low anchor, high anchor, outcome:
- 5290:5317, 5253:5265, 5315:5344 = -0.06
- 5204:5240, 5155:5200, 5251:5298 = -0.07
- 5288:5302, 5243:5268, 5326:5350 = -0.01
